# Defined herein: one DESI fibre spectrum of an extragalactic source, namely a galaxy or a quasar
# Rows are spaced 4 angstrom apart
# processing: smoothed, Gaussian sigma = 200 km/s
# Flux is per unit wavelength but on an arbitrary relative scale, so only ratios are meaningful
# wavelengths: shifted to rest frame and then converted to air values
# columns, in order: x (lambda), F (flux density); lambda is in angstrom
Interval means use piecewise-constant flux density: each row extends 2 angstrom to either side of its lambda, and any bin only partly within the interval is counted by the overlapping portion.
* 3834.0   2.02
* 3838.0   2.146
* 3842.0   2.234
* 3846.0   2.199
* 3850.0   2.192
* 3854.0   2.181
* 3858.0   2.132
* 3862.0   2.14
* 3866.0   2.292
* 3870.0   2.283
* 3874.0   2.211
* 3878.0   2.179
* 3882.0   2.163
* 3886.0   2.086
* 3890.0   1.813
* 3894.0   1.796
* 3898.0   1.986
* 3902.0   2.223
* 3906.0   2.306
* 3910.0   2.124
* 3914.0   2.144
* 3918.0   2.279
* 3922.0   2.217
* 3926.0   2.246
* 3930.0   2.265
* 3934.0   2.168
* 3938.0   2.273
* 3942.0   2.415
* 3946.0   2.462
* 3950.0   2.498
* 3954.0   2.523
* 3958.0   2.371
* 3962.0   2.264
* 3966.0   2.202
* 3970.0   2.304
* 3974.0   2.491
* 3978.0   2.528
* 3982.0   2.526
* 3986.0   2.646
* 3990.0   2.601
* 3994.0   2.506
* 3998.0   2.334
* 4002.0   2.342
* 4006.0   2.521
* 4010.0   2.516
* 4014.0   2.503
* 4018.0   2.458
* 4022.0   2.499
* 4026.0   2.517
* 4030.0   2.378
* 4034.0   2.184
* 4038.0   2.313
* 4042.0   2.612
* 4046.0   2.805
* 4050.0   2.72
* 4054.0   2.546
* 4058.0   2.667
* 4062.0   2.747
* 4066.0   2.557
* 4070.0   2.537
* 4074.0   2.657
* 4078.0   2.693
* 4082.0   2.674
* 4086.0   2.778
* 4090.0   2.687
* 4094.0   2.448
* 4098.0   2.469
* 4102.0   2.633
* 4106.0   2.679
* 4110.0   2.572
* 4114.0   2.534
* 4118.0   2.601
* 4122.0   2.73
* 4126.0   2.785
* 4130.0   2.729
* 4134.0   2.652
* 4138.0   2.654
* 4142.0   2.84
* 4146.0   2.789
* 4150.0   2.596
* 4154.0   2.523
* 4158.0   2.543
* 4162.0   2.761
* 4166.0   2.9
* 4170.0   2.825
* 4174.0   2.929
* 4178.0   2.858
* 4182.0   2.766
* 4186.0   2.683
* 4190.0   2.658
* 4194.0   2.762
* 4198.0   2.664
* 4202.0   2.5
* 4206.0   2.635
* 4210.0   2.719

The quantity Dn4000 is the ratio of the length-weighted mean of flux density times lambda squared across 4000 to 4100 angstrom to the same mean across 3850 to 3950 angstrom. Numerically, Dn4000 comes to 1.3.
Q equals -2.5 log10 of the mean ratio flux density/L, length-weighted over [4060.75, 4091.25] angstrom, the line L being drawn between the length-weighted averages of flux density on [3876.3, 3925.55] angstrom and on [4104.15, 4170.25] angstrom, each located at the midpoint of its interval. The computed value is -0.05 mag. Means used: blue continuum 2.11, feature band 2.66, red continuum 2.69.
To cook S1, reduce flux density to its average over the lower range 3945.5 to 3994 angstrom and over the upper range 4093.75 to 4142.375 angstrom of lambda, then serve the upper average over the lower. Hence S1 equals 1.08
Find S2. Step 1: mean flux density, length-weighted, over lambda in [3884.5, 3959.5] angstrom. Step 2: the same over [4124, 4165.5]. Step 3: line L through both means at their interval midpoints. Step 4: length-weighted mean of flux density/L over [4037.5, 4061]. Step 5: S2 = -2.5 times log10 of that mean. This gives -0.06 mag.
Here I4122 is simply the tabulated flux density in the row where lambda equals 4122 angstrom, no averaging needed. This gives 2.73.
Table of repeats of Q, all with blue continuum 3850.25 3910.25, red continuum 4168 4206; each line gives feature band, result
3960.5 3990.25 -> -0.06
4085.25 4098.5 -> -0.02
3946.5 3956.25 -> -0.10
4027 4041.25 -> 0.04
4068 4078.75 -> -0.05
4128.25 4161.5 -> -0.01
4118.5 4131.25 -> -0.05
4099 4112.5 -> -0.02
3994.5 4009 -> -0.02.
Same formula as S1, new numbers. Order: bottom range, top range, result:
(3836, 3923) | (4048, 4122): 1.22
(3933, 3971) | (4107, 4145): 1.14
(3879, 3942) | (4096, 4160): 1.23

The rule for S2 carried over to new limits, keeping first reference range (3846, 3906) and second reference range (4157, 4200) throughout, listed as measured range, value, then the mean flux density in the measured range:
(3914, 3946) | -0.01 mag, 2.27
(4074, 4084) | -0.05 mag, 2.68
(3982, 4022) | -0.04 mag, 2.49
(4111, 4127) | 0.00 mag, 2.65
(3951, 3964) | -0.04 mag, 2.39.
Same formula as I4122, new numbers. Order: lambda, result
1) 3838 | 2.146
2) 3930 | 2.265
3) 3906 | 2.306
